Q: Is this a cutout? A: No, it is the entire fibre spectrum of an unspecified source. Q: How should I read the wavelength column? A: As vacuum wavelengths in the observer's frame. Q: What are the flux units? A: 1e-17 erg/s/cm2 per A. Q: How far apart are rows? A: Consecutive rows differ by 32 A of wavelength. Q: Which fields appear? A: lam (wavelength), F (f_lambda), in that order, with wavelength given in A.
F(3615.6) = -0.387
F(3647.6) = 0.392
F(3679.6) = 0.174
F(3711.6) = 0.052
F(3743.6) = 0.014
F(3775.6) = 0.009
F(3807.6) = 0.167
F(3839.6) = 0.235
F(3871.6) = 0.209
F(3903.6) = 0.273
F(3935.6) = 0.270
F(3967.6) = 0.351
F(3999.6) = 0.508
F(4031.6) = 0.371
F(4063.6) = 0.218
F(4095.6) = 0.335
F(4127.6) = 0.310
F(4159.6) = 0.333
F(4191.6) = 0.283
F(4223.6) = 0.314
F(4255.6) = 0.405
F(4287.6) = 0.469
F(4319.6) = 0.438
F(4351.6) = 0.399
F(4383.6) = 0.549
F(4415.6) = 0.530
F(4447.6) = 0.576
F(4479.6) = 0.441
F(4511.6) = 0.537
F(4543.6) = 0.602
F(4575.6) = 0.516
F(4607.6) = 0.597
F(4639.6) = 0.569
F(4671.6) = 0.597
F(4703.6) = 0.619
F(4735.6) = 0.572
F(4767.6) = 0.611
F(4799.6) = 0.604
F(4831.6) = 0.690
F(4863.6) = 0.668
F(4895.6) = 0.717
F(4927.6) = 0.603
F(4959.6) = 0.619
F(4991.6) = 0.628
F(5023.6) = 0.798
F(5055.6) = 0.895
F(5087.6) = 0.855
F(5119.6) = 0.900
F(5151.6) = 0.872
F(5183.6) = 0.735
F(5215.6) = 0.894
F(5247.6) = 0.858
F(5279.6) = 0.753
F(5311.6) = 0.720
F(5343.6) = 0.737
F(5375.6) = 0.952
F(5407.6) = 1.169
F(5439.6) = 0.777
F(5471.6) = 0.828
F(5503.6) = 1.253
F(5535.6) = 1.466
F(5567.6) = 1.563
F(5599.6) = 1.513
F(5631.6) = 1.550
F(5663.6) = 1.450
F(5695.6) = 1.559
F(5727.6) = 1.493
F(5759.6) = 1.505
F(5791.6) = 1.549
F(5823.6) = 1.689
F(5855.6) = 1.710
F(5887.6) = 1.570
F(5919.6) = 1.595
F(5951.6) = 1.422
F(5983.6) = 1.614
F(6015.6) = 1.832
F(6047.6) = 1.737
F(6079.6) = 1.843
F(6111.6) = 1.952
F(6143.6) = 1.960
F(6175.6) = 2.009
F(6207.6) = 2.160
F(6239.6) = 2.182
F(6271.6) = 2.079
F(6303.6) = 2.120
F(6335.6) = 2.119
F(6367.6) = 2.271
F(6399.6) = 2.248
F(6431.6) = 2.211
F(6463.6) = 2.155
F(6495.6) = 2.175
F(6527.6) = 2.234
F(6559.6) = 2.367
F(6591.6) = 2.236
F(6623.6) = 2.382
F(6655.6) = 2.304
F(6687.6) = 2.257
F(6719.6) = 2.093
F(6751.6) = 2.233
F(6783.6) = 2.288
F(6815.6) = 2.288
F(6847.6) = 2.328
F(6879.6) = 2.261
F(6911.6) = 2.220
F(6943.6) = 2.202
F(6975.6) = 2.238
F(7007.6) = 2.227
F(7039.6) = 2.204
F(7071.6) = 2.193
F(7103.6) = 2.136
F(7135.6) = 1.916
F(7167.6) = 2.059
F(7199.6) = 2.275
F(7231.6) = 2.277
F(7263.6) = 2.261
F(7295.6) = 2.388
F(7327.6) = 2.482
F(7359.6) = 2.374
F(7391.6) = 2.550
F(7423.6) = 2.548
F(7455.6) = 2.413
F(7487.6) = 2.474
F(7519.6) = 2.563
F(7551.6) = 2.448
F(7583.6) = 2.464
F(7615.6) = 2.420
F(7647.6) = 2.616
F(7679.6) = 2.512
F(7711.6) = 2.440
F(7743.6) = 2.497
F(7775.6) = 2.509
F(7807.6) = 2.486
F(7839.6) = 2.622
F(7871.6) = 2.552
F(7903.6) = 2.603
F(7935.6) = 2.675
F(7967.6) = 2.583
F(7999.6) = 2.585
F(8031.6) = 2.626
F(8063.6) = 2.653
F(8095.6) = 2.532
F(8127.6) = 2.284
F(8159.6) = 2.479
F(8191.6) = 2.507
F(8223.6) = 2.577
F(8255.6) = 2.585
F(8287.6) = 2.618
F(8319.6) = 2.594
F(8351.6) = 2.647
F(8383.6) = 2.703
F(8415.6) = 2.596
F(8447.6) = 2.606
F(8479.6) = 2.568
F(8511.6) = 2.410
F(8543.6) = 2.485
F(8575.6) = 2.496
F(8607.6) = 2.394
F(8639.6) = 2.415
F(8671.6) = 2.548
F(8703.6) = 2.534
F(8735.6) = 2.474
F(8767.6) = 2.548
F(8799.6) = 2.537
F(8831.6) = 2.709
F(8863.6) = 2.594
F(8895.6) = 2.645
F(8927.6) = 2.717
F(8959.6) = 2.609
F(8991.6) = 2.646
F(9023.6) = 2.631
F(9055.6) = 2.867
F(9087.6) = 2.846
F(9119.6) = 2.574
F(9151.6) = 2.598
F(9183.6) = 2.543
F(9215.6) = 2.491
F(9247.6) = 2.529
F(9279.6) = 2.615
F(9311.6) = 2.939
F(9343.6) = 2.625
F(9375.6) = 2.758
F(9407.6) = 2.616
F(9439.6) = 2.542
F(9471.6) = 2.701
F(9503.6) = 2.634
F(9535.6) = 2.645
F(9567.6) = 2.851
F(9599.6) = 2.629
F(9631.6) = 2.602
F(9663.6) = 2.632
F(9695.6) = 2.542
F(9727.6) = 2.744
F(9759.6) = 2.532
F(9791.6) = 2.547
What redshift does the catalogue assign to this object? 0.381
